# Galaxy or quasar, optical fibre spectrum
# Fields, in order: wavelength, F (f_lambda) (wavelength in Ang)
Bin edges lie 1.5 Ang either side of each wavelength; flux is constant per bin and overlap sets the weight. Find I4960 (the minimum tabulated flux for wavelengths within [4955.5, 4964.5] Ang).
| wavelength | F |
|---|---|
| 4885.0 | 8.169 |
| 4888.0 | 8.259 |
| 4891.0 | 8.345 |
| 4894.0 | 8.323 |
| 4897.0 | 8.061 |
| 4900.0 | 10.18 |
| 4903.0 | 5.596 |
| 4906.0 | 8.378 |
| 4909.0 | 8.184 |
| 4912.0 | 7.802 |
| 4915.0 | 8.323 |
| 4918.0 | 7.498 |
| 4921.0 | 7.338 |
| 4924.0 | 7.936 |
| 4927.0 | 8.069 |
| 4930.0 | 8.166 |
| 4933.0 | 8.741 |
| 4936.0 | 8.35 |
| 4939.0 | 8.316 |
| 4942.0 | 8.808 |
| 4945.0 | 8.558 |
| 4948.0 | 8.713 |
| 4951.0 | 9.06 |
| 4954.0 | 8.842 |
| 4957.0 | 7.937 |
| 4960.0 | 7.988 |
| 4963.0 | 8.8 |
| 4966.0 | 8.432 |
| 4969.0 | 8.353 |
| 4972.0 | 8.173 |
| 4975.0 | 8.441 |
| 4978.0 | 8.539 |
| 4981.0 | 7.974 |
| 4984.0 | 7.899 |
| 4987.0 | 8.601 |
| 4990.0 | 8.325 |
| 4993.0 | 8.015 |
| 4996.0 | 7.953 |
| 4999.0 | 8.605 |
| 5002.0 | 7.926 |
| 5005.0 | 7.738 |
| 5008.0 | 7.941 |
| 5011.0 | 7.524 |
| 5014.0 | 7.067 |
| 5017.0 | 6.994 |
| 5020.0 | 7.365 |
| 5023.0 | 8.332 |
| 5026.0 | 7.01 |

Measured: 7.937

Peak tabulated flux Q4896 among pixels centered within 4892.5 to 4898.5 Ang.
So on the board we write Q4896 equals 8.323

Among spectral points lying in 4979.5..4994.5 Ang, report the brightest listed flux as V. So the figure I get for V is 8.601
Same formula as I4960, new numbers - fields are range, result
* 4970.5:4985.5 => 7.899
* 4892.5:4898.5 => 8.061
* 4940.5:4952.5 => 8.558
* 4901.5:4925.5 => 5.596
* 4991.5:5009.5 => 7.738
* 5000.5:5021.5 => 6.994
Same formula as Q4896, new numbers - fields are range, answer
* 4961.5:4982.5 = 8.8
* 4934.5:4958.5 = 9.06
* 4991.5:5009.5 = 8.605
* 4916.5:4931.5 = 8.166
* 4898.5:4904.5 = 10.18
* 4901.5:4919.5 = 8.378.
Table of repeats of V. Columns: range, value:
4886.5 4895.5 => 8.345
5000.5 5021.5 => 7.941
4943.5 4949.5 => 8.713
